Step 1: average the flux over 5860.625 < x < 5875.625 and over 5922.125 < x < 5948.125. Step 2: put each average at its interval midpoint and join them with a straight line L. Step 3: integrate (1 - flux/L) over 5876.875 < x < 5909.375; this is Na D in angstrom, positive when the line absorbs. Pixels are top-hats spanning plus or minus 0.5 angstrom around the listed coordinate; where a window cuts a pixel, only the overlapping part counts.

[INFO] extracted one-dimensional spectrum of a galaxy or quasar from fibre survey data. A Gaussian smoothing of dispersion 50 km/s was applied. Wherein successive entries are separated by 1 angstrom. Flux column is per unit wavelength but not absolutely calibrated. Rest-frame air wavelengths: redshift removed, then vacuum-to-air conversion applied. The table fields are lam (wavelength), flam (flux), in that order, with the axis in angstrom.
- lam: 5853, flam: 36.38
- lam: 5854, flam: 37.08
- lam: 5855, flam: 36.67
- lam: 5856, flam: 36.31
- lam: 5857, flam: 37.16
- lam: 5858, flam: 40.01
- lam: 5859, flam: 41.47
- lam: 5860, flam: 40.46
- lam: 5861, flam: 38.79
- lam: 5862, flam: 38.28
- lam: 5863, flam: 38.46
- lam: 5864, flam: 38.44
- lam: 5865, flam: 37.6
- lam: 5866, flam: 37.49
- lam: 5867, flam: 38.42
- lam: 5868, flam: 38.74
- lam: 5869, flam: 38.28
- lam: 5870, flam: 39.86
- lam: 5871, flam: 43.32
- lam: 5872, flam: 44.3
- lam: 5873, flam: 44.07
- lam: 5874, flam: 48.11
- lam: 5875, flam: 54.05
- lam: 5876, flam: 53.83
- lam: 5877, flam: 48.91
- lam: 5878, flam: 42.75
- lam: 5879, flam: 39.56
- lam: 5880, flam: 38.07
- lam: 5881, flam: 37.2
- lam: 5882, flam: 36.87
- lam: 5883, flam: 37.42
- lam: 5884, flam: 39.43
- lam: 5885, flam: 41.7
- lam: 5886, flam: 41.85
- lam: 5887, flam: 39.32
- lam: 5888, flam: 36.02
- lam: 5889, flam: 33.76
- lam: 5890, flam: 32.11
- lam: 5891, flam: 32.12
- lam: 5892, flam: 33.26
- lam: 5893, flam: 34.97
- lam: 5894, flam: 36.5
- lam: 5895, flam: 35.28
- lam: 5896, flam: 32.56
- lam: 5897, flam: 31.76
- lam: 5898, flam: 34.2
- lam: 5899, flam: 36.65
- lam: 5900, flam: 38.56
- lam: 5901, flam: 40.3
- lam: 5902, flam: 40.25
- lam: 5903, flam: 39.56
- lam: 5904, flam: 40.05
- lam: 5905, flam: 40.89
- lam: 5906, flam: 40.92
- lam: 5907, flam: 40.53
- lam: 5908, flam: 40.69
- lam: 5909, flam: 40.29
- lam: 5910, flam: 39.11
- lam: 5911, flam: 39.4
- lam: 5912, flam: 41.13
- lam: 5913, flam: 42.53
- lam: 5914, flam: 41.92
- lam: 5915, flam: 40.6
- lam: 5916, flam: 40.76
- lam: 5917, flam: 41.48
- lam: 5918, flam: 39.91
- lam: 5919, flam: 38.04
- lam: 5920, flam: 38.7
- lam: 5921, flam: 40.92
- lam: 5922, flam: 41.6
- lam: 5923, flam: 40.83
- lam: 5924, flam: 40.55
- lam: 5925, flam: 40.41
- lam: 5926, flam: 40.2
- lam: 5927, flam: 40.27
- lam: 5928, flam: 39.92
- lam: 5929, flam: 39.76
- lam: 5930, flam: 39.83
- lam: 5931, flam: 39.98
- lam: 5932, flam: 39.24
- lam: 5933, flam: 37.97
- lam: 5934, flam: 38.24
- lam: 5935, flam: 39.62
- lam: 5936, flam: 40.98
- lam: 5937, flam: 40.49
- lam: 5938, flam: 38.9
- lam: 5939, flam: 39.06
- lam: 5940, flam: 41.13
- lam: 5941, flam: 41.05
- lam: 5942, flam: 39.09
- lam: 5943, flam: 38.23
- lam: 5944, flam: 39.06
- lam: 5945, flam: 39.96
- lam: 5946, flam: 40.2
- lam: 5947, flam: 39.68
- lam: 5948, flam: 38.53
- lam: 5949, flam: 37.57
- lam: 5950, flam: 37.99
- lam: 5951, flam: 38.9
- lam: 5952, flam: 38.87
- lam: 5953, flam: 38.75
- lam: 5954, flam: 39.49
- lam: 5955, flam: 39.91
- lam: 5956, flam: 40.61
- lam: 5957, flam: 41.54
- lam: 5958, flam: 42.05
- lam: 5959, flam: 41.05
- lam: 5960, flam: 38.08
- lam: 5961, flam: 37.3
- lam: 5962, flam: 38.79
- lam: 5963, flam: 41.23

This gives 2.3 angstrom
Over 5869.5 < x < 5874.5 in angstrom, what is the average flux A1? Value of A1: 43.9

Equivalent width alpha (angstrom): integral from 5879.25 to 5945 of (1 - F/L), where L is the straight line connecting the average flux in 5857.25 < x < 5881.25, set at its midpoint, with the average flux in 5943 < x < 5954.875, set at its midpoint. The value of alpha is 2.2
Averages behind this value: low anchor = 41.7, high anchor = 39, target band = 38.8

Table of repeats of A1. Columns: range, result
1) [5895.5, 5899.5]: 33.8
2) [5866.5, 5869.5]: 38.5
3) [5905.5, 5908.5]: 40.7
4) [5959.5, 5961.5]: 37.7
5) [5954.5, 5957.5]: 40.7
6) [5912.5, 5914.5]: 42.2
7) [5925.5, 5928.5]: 40.1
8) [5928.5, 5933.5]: 39.4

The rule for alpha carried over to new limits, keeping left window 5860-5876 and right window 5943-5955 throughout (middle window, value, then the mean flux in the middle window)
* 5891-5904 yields 1.4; 36.1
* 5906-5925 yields -0.2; 40.5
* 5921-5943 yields -0.2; 39.9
